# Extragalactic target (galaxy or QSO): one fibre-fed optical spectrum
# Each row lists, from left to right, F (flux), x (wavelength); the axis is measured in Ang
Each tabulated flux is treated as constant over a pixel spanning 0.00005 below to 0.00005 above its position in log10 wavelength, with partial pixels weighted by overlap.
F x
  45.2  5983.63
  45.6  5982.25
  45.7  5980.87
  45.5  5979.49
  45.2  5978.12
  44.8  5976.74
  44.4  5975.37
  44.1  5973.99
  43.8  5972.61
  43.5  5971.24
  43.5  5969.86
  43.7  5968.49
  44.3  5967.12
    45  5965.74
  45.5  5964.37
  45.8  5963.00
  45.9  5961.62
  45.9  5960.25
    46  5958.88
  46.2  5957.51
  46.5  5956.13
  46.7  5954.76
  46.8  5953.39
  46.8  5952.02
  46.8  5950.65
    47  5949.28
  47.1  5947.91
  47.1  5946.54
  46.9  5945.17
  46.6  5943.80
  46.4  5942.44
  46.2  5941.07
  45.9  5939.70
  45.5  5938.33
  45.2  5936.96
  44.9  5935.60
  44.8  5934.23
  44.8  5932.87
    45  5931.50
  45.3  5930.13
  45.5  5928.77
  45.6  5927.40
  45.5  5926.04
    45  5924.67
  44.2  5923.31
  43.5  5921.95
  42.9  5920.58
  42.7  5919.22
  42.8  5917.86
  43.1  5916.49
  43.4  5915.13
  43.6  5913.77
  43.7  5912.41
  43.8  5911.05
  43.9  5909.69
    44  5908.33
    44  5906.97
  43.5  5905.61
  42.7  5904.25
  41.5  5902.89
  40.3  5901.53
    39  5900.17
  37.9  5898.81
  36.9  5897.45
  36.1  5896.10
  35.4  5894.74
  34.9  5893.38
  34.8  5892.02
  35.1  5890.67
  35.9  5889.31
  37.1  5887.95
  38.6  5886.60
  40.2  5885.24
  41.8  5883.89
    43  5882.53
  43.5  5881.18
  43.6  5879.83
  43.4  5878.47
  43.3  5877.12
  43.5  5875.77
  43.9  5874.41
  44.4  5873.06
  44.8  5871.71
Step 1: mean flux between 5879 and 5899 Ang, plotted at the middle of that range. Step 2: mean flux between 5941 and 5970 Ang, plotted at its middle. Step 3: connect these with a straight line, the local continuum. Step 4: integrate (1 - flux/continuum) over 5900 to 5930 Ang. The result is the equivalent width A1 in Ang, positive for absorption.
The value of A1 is -1.5 Ang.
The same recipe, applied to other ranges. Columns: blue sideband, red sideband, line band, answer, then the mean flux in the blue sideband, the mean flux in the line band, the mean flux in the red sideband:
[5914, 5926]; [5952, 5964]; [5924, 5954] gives -0.7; 43.6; 45.9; 46.2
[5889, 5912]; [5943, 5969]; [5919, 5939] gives -0.8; 39.5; 44.7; 46.2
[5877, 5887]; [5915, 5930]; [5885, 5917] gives 2.3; 42.2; 40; 44.1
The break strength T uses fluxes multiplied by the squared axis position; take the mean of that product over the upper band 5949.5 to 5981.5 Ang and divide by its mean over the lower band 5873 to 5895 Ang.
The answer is 1.16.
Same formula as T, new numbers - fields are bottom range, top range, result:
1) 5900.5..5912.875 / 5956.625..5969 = 1.08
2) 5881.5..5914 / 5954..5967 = 1.17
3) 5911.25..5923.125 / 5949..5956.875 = 1.09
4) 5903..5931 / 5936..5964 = 1.07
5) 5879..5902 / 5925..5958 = 1.22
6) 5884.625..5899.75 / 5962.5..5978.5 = 1.25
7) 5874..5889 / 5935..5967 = 1.13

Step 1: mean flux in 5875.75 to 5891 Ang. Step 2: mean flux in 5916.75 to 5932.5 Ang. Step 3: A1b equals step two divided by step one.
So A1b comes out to 1.09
